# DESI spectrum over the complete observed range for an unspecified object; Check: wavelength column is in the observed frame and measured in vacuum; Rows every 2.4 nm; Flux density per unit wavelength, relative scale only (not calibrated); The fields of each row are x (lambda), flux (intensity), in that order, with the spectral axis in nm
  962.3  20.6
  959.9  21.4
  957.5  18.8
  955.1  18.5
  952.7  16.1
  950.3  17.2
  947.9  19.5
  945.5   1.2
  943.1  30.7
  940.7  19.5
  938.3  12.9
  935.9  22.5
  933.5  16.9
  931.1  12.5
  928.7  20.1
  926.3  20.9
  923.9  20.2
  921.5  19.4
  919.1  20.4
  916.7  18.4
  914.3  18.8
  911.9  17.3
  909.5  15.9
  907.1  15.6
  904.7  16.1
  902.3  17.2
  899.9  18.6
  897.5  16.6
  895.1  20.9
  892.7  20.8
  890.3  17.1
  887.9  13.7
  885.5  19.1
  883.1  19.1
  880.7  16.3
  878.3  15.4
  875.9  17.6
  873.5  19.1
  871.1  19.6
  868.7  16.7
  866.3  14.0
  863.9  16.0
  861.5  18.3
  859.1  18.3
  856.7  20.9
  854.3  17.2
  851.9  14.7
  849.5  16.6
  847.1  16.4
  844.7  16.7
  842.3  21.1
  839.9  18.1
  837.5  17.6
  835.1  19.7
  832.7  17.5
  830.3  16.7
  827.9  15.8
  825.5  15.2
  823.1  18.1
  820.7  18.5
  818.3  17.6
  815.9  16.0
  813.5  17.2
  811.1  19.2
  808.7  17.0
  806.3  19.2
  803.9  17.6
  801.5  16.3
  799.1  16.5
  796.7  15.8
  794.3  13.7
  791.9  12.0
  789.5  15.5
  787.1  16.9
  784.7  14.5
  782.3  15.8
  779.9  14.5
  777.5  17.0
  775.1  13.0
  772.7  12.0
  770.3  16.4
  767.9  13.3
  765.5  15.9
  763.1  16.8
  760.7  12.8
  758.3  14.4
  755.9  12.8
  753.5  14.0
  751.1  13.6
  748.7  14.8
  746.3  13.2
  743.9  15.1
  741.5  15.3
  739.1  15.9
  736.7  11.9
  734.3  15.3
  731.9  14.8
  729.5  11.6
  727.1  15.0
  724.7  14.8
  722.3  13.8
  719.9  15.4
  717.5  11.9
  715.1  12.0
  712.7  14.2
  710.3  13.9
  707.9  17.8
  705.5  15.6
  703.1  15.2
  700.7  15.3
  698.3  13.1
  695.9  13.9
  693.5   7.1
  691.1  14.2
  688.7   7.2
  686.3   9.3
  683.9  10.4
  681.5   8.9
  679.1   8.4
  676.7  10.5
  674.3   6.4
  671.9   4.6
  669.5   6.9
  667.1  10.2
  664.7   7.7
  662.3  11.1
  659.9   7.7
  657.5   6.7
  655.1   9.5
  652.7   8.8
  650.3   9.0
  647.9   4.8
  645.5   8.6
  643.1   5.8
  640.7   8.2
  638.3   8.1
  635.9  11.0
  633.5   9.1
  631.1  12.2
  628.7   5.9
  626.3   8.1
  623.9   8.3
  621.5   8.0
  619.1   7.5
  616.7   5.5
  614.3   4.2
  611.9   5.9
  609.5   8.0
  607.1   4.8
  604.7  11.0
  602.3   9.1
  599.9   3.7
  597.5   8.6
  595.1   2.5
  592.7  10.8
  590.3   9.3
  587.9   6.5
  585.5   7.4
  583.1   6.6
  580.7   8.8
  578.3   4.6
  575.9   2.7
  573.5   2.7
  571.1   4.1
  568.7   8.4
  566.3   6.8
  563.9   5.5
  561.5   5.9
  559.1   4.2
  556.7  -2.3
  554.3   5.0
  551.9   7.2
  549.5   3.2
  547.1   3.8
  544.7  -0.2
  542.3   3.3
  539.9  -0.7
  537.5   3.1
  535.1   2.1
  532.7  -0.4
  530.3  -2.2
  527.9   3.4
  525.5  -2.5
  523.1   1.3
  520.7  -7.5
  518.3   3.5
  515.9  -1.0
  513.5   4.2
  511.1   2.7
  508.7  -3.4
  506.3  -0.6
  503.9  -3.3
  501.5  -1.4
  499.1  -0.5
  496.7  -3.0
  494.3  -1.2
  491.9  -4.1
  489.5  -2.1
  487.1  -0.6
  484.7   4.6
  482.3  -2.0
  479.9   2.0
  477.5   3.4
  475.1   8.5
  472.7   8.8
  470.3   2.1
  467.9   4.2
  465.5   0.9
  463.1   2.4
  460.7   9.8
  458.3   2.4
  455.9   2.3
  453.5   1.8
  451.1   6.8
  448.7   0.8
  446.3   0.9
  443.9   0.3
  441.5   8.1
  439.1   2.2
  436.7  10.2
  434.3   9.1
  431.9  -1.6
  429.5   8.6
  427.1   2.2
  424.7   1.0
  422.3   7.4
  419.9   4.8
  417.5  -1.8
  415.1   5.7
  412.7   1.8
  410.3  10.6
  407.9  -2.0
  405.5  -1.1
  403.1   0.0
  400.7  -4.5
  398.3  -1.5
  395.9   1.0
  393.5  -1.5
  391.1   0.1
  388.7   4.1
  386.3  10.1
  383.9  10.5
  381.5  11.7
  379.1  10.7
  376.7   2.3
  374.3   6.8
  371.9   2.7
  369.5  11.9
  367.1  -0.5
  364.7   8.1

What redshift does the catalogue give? 0.747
